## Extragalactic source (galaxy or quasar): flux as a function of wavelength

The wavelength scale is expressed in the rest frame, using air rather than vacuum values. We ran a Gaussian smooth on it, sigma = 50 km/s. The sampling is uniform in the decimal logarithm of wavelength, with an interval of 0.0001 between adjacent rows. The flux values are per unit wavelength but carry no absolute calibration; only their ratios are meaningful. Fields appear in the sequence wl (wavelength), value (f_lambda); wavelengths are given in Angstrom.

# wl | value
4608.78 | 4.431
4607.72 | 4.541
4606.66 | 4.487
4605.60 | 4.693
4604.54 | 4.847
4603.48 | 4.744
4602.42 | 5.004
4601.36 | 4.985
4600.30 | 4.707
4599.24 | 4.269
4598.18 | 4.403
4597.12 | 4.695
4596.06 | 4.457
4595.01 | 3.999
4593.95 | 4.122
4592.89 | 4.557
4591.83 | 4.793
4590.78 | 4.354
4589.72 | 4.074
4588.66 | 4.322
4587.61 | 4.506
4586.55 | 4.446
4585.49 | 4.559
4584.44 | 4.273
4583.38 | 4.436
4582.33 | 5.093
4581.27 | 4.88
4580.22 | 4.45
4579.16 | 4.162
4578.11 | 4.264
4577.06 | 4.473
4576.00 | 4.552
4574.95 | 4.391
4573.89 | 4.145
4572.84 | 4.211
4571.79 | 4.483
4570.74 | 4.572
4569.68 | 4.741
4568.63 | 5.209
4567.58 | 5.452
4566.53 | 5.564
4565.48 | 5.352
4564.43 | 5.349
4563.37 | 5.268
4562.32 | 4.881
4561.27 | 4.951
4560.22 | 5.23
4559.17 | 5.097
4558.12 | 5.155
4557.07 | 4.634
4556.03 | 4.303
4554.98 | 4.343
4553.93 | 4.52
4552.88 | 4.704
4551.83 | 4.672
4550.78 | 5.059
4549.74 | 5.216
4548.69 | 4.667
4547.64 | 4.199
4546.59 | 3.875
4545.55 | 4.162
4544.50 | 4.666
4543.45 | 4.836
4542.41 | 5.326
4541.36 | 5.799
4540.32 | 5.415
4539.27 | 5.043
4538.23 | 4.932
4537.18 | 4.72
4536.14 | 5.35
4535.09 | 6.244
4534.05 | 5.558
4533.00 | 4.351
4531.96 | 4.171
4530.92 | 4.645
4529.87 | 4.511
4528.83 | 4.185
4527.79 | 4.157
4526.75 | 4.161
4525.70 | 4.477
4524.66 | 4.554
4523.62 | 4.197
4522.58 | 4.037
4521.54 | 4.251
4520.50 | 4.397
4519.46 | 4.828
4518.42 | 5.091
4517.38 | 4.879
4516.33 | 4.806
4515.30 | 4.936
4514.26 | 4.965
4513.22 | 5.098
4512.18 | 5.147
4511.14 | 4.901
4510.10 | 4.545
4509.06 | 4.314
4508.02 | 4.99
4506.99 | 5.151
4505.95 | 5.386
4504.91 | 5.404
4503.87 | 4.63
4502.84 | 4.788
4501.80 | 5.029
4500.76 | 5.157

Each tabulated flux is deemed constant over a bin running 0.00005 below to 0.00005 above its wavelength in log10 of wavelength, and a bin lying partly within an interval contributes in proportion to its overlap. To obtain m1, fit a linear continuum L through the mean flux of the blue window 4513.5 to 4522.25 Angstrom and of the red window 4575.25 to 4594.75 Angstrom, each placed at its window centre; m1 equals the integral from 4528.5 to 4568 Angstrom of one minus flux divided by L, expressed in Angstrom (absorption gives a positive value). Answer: -2.4 Angstrom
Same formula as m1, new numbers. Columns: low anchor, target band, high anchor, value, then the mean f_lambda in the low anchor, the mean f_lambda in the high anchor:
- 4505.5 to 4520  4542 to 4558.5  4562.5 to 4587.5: 0.54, 4.93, 4.71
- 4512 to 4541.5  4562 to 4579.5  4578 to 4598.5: -0.89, 4.77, 4.45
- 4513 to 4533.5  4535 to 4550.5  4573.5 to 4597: -1.49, 4.53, 4.43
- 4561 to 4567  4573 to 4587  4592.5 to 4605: 1.30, 5.23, 4.56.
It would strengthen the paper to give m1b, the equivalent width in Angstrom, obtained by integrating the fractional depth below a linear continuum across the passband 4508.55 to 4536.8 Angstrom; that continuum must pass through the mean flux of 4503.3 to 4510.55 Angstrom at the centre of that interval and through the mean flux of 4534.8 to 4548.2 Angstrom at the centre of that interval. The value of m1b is 1.35 Angstrom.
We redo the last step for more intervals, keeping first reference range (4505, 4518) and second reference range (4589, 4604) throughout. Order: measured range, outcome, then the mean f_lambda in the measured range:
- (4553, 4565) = -0.5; 4.88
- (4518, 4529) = 1.1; 4.4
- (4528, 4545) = -0.6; 4.97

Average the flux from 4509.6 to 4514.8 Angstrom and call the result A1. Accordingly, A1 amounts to 4.93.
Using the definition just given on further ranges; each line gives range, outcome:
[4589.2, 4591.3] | 4.21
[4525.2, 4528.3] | 4.26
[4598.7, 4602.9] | 4.73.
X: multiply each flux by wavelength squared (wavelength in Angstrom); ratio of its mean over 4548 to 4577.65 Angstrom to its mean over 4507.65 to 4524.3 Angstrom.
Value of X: 1.0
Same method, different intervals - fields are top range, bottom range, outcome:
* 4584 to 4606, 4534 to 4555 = 0.94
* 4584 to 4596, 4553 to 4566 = 0.90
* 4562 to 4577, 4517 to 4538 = 1.06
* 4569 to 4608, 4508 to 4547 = 0.97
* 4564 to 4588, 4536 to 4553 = 0.98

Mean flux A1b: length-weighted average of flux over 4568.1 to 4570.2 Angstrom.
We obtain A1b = 4.99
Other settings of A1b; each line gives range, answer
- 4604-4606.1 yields 4.77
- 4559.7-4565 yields 5.13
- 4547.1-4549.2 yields 4.42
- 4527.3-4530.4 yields 4.28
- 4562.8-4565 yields 5.28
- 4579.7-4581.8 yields 4.67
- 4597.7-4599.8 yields 4.34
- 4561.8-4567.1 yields 5.28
